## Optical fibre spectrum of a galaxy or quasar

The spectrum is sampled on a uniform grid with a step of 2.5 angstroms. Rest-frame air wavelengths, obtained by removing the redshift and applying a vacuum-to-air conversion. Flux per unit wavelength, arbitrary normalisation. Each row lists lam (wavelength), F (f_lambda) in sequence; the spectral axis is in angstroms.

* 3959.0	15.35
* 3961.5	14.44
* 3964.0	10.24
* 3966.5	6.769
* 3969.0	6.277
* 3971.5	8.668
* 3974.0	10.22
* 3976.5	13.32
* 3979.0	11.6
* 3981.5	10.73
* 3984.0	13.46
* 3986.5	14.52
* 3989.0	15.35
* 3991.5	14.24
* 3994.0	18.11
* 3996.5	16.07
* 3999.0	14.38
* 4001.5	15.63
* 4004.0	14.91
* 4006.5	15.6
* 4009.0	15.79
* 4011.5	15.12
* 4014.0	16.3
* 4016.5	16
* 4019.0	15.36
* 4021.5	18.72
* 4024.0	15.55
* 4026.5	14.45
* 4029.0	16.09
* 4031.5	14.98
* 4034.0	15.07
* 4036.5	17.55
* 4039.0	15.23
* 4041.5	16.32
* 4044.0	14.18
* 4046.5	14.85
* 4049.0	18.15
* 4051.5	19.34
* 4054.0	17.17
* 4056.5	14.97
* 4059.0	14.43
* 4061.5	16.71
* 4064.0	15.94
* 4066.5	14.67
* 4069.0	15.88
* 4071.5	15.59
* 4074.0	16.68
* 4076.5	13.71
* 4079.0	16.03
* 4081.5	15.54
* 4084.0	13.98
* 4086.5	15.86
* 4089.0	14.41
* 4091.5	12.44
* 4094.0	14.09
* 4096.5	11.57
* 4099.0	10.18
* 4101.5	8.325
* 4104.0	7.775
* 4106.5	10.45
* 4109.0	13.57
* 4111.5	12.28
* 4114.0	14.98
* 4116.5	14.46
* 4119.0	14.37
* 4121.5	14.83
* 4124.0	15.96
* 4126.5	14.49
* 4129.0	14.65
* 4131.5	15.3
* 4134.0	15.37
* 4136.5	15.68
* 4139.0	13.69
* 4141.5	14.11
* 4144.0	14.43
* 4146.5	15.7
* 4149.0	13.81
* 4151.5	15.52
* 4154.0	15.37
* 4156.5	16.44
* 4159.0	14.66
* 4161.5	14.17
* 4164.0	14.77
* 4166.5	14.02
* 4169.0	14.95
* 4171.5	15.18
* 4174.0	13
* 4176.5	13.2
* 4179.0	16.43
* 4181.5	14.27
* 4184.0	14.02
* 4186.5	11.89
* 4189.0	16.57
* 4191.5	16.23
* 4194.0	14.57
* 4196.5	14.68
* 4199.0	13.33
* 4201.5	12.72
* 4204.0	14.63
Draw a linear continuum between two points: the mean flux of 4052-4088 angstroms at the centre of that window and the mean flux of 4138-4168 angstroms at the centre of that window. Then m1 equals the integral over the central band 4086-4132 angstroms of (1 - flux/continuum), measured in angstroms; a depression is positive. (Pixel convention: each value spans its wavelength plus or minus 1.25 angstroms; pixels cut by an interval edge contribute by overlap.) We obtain 6.4 angstroms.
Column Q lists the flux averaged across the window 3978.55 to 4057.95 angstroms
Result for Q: 15.5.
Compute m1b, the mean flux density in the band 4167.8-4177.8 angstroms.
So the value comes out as 14.1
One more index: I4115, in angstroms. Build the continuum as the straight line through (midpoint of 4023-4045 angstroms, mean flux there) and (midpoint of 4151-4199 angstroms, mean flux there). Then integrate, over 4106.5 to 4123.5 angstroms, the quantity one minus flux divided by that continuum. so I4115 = 1.3 angstroms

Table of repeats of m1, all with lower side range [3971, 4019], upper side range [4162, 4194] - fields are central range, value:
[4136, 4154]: -0.3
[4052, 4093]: -2.6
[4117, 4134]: -0.5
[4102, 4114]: 2.7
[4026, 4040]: -1.2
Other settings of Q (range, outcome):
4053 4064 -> 15.8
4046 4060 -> 16.6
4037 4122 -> 14.4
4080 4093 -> 14.5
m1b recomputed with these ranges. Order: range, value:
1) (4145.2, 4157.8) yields 15.4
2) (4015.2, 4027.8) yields 16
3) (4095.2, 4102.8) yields 10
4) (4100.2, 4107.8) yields 8.89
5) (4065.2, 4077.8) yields 15.3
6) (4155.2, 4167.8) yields 14.8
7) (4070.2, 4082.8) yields 15.5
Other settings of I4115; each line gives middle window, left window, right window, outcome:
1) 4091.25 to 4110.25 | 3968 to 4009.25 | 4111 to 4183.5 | 4.5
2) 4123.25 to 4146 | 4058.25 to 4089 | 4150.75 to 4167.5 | 0.4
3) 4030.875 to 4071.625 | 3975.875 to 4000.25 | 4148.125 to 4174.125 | -4.4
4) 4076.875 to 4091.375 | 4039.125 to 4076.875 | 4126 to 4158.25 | 0.7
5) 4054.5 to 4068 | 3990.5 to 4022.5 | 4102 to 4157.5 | -0.3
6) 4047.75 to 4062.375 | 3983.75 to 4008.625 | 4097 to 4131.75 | -2.8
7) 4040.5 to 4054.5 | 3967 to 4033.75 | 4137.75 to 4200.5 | -2.3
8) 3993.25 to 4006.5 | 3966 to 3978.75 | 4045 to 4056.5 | -4.0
